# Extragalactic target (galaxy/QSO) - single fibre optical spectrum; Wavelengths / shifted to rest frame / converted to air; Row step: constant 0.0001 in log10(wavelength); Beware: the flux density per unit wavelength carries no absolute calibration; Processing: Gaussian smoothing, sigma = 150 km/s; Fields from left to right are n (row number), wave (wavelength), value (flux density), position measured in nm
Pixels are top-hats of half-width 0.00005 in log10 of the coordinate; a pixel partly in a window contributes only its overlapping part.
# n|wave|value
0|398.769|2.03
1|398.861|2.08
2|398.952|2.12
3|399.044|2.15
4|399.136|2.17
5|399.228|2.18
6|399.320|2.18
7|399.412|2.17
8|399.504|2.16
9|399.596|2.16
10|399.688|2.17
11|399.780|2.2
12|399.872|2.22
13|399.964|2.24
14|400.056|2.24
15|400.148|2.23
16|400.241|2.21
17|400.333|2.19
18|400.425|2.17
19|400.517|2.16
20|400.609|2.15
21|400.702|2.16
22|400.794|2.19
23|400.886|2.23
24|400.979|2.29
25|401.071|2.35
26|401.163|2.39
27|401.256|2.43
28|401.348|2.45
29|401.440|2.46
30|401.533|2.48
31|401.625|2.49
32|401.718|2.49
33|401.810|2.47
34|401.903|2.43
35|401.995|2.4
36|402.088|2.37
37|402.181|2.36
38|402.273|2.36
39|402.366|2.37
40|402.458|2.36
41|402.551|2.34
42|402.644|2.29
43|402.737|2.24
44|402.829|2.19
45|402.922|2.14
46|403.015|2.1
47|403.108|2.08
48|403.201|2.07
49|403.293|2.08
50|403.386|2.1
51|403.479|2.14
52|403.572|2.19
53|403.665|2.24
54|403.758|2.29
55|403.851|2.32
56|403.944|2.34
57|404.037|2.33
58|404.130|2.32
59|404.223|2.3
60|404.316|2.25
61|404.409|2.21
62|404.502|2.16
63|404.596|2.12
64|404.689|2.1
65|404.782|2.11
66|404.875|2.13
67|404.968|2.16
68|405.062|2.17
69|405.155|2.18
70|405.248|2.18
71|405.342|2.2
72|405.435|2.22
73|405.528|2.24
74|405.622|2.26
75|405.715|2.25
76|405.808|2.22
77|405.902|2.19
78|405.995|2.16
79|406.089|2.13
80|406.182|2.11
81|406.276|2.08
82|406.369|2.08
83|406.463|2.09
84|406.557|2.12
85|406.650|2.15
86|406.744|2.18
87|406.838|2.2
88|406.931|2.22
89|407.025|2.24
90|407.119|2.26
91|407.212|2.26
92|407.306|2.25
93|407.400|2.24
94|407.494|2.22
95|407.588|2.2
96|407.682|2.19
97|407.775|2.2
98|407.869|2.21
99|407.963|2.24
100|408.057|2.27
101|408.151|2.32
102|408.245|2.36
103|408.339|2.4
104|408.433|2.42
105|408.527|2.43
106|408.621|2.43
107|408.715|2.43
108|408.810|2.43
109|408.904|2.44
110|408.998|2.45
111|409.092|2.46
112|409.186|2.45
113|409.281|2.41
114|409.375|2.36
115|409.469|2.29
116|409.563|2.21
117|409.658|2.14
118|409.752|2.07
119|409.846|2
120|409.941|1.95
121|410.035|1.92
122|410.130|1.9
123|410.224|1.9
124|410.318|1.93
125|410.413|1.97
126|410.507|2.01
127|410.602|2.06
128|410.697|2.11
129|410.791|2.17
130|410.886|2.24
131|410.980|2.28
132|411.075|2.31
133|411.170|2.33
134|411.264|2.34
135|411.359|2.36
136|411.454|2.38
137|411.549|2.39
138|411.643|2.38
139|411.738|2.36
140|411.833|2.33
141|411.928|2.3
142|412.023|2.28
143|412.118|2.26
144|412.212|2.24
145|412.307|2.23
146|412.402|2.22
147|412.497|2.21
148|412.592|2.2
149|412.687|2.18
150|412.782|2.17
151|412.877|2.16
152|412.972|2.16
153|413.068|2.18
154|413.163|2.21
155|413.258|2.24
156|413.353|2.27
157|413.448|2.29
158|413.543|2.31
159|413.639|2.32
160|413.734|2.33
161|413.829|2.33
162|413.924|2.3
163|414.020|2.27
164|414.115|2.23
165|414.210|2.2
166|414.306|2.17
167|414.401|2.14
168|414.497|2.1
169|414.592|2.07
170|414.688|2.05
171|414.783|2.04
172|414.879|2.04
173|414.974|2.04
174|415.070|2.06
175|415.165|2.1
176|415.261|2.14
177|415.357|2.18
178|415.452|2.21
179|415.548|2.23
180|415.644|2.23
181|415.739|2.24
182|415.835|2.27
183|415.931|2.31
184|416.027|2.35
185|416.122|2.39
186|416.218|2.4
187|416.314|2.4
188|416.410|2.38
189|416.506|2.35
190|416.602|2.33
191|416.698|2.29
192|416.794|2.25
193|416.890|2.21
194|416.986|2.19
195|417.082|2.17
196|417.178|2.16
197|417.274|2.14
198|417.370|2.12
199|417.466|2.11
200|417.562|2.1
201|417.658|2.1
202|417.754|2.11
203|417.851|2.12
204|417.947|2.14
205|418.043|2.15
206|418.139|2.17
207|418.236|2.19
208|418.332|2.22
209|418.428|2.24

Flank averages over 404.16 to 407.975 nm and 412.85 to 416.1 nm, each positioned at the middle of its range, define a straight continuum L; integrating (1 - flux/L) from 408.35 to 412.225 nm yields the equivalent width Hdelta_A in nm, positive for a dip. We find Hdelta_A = -0.10 nm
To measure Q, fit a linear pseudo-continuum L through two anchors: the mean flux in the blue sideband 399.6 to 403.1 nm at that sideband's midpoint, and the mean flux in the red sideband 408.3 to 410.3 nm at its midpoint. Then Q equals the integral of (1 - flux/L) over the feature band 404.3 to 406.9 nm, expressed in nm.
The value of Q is 0.12 nm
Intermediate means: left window 2.29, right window 2.26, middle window 2.17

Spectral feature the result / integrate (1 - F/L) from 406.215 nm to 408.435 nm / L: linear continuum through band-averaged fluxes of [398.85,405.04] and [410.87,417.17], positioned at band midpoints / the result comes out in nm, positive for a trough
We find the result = 0.02 nm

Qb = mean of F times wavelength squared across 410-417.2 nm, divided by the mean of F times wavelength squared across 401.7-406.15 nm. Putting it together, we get 1.04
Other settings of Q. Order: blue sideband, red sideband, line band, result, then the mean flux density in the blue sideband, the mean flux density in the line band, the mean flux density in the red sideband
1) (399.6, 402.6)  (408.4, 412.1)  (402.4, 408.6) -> 0.18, 2.31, 2.21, 2.25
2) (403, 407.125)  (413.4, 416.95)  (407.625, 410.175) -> -0.08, 2.18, 2.27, 2.23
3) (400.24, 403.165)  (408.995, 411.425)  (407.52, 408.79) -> -0.06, 2.31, 2.32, 2.17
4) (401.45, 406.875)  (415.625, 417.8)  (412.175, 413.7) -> 0.01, 2.23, 2.22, 2.24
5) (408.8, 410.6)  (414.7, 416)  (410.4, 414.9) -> -0.13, 2.17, 2.23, 2.16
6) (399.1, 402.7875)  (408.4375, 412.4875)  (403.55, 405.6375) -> 0.05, 2.29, 2.22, 2.24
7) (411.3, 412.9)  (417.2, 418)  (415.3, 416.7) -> -0.09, 2.28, 2.3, 2.12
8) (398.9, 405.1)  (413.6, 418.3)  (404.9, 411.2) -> 0.05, 2.25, 2.21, 2.2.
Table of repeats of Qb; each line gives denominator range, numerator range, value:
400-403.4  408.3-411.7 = 1.02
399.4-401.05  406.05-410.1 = 1.06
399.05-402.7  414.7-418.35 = 1.04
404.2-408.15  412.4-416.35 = 1.05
